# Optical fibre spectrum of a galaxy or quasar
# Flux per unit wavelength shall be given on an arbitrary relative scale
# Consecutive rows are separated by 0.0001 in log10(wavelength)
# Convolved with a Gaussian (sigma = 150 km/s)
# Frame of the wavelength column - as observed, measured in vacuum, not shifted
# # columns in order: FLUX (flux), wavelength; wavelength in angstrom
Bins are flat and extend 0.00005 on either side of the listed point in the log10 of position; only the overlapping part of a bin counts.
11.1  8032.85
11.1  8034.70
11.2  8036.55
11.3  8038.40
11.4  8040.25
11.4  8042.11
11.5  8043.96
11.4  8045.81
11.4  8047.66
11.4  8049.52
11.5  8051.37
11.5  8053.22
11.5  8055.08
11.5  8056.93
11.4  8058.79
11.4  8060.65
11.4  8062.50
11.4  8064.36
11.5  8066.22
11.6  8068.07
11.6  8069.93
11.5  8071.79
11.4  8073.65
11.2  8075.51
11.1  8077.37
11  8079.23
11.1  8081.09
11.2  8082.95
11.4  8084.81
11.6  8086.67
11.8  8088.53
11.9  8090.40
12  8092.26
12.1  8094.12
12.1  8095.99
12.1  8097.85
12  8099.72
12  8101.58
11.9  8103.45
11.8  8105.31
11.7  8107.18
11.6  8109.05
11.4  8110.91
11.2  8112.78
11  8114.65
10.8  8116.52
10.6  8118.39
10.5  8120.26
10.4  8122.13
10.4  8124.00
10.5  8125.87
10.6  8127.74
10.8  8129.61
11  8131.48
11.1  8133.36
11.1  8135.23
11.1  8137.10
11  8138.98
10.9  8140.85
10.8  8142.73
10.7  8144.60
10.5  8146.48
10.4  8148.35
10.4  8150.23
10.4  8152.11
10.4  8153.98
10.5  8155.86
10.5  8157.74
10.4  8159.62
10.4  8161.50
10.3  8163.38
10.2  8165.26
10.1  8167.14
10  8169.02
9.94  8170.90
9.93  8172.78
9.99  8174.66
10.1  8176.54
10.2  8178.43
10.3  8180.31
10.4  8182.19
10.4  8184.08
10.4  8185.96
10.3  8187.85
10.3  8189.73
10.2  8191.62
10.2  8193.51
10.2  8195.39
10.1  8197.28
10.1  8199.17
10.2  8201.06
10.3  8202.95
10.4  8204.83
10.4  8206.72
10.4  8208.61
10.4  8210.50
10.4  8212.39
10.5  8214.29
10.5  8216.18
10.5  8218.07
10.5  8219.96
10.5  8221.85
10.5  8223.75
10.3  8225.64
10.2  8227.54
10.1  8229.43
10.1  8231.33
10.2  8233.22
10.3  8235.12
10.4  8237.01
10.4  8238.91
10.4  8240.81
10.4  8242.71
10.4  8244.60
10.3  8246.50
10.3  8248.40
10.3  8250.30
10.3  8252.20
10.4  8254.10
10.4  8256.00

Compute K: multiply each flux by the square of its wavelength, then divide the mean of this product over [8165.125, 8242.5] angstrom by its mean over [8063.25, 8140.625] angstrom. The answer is 0.9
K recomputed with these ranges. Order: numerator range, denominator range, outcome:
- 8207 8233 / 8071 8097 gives 0.93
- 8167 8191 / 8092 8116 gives 0.88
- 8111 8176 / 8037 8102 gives 0.93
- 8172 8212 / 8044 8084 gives 0.93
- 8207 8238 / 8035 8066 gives 0.95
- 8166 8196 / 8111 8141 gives 0.95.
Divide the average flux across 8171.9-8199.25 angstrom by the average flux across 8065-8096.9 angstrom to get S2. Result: 0.89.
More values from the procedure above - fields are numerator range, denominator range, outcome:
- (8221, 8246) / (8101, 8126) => 0.93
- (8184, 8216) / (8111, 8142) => 0.95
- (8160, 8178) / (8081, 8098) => 0.86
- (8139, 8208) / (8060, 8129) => 0.91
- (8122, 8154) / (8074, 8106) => 0.92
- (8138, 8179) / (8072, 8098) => 0.90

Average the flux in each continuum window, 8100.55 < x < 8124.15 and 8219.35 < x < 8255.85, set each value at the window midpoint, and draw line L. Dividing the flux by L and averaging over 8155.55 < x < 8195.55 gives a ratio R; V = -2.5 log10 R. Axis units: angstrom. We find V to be 0.05 mag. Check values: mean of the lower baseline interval 11.2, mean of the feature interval 10.2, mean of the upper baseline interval 10.3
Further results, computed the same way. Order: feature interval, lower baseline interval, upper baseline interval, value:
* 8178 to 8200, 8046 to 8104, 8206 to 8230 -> 0.04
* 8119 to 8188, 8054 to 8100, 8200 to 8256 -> 0.05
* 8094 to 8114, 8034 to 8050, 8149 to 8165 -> -0.09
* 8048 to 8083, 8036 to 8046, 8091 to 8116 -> 0.01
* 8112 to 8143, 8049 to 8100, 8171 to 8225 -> 0.02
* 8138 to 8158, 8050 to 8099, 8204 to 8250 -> 0.04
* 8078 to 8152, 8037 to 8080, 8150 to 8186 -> -0.04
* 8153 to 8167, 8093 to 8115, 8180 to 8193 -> 0.04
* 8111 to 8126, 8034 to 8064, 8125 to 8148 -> 0.02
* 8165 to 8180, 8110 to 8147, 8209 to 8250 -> 0.06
